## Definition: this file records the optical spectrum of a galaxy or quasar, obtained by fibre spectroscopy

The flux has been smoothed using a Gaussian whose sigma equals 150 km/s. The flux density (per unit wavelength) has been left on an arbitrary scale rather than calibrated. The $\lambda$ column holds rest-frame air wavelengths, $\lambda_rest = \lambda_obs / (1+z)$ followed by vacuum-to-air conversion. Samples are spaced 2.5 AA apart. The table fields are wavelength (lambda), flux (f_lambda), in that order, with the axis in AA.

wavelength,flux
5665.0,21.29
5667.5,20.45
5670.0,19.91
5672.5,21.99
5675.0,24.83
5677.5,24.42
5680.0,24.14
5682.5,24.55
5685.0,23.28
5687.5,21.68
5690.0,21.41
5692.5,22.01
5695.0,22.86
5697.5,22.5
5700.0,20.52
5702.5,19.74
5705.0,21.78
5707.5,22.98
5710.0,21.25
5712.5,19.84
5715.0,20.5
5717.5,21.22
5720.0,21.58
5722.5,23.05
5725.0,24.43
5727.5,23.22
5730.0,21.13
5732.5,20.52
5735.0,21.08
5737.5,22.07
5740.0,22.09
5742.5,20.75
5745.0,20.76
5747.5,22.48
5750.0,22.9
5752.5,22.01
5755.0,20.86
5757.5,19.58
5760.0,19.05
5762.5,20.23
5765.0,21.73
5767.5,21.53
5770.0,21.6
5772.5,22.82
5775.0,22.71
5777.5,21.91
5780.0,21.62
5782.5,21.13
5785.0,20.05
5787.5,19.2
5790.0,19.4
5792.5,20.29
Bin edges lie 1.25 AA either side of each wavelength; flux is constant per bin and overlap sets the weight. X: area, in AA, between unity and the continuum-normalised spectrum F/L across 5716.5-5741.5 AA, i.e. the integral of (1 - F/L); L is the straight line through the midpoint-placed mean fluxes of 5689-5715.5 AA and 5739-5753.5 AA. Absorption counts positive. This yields -0.4 AA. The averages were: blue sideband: 21.4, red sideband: 21.8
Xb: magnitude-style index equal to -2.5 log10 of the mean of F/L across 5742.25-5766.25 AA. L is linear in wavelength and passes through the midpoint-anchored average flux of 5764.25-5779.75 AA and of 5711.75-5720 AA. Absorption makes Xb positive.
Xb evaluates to 0.03 mag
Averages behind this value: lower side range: 20.7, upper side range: 22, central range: 21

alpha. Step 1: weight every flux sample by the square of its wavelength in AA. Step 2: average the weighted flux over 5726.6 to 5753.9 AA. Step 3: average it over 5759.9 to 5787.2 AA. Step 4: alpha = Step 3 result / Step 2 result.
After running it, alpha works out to 0.99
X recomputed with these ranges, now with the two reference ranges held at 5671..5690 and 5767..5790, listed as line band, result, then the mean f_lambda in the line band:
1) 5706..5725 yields 0.78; 21.7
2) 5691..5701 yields 0.45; 22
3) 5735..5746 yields 0.35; 21.4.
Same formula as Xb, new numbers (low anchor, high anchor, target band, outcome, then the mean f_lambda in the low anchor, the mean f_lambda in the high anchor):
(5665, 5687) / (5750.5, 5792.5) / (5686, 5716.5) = 0.04 mag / 22.8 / 21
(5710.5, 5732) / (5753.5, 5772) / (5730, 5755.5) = -0.01 mag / 21.8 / 20.8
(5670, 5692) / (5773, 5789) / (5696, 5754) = 0.03 mag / 23.1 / 21.2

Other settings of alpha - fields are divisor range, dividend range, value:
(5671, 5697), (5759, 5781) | 0.96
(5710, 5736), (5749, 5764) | 0.97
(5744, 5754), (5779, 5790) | 0.93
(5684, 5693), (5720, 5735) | 1.02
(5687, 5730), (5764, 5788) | 1.01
